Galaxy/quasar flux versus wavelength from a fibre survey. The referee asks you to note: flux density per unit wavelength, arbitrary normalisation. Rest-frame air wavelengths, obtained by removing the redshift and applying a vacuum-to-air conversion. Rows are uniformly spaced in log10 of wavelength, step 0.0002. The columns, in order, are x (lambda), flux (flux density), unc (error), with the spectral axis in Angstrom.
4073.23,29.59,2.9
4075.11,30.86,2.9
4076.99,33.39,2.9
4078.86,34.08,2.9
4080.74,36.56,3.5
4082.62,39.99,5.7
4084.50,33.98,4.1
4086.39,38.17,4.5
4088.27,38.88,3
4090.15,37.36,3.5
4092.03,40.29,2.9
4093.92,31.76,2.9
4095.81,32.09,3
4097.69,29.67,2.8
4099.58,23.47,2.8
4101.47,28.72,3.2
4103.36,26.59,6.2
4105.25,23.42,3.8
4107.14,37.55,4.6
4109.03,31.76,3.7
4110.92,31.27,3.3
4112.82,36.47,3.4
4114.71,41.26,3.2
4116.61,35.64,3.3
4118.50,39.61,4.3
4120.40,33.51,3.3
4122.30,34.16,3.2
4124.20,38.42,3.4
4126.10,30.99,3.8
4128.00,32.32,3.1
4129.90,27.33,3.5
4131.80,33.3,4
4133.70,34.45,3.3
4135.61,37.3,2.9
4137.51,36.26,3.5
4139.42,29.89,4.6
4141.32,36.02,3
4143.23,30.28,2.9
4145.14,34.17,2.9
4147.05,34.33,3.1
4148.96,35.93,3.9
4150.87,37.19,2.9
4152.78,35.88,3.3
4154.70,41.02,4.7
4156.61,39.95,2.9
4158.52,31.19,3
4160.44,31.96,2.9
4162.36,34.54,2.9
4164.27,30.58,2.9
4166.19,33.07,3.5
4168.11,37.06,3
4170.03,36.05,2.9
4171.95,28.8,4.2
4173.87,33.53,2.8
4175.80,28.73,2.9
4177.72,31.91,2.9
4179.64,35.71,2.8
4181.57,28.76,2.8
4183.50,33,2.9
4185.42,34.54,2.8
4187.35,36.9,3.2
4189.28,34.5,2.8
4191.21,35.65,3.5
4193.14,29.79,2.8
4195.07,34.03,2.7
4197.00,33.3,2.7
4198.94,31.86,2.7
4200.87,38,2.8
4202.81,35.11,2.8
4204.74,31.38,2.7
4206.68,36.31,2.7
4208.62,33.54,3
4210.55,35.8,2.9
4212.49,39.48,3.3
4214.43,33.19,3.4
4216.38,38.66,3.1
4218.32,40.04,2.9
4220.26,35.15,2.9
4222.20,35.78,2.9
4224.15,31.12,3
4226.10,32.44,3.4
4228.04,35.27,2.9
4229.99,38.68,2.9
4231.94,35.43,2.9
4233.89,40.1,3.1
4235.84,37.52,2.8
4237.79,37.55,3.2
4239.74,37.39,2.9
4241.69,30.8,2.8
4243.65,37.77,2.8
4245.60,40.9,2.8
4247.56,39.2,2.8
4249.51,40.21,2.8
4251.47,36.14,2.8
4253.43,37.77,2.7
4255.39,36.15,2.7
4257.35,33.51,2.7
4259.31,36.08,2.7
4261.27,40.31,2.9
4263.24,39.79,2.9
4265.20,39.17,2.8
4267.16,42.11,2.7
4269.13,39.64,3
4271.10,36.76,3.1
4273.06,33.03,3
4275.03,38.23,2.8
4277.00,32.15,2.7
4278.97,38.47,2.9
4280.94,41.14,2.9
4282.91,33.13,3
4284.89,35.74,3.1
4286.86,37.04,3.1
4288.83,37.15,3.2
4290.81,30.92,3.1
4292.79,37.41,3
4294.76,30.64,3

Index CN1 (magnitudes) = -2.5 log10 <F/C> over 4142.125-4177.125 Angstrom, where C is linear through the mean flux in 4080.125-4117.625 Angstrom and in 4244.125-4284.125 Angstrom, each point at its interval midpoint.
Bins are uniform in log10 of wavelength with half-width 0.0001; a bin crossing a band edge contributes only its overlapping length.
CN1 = 0.03 mag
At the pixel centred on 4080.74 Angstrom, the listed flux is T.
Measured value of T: 36.56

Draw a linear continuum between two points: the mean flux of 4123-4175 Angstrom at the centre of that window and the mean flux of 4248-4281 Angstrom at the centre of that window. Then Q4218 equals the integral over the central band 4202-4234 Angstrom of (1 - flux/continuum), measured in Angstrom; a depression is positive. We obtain 0.5 Angstrom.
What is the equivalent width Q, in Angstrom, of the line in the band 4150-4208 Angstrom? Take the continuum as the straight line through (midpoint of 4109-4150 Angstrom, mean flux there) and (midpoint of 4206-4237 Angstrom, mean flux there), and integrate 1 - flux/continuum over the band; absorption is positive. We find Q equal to 2.2 Angstrom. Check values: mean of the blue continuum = 34.4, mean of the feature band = 34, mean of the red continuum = 36.2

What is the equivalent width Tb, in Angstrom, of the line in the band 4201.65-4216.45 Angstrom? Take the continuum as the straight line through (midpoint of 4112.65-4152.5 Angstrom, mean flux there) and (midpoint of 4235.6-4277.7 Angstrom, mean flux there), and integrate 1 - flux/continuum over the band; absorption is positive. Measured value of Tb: 0.4 Angstrom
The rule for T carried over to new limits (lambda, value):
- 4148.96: 35.93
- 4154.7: 41.02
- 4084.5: 33.98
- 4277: 32.15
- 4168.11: 37.06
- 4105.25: 23.42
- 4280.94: 41.14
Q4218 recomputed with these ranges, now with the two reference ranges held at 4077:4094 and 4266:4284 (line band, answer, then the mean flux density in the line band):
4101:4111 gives 1.9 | 29.8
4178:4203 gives 2.2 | 33.8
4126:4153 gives 2.4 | 33.7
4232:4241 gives -0.1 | 37.7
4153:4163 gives 0.3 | 35.8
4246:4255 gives -0.3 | 38.3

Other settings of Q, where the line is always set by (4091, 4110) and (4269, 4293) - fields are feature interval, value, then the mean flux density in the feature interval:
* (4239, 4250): -0.8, 37.6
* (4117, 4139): -2.0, 34.3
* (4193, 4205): -0.1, 33.7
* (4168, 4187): 0.1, 32.7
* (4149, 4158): -1.6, 37.9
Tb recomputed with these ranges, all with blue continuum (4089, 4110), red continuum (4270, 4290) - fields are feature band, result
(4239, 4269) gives -2.0 Angstrom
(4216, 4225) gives -0.4 Angstrom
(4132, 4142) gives -0.7 Angstrom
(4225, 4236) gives -0.5 Angstrom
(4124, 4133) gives 0.0 Angstrom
